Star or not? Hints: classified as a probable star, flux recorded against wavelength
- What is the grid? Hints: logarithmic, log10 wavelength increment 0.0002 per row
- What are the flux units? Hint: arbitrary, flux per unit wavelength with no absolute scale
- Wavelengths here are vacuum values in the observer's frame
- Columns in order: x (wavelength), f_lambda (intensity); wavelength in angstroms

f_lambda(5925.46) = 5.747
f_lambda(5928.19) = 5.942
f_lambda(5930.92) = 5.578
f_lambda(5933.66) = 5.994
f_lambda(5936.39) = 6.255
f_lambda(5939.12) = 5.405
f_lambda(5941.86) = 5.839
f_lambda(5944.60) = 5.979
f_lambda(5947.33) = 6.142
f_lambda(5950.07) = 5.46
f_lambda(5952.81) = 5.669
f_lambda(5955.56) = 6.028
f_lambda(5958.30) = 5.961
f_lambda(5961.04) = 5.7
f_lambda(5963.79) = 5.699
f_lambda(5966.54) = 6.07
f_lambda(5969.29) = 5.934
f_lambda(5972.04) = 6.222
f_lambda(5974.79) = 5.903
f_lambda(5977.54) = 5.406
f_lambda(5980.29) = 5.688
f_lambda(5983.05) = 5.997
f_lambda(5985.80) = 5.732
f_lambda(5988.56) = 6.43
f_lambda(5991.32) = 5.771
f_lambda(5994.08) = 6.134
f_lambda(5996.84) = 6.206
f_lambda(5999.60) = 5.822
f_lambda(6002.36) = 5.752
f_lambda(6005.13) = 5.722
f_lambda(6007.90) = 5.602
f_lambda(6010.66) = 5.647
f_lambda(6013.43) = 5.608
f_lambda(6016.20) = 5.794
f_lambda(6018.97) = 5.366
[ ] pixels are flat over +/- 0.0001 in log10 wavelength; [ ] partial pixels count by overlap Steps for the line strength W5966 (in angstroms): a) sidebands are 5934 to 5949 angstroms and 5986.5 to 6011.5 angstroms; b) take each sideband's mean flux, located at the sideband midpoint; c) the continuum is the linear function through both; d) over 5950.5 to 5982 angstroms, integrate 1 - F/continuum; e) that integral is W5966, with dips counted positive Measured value 0.4 angstroms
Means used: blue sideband 5.92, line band 5.83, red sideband 5.9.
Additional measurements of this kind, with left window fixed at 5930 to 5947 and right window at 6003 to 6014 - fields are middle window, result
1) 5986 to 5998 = -0.8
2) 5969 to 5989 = -0.5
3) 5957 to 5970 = -0.2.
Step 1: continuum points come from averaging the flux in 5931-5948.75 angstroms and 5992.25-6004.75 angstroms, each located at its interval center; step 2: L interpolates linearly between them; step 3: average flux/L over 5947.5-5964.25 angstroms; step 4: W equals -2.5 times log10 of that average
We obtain 0.026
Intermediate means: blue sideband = 5.91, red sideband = 5.95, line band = 5.78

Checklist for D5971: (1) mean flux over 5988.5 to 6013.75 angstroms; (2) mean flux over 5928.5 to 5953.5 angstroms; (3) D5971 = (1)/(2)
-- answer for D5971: 1.00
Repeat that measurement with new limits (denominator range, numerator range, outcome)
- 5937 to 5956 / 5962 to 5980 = 1.01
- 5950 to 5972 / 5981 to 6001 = 1.02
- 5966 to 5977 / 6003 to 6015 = 0.94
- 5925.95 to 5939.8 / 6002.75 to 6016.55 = 0.97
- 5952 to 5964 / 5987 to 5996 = 1.05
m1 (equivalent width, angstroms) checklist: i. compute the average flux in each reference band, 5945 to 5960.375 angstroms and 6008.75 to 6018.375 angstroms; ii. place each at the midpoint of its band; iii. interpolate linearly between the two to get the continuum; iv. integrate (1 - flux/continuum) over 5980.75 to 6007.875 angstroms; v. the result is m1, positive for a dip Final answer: -1.0 angstroms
